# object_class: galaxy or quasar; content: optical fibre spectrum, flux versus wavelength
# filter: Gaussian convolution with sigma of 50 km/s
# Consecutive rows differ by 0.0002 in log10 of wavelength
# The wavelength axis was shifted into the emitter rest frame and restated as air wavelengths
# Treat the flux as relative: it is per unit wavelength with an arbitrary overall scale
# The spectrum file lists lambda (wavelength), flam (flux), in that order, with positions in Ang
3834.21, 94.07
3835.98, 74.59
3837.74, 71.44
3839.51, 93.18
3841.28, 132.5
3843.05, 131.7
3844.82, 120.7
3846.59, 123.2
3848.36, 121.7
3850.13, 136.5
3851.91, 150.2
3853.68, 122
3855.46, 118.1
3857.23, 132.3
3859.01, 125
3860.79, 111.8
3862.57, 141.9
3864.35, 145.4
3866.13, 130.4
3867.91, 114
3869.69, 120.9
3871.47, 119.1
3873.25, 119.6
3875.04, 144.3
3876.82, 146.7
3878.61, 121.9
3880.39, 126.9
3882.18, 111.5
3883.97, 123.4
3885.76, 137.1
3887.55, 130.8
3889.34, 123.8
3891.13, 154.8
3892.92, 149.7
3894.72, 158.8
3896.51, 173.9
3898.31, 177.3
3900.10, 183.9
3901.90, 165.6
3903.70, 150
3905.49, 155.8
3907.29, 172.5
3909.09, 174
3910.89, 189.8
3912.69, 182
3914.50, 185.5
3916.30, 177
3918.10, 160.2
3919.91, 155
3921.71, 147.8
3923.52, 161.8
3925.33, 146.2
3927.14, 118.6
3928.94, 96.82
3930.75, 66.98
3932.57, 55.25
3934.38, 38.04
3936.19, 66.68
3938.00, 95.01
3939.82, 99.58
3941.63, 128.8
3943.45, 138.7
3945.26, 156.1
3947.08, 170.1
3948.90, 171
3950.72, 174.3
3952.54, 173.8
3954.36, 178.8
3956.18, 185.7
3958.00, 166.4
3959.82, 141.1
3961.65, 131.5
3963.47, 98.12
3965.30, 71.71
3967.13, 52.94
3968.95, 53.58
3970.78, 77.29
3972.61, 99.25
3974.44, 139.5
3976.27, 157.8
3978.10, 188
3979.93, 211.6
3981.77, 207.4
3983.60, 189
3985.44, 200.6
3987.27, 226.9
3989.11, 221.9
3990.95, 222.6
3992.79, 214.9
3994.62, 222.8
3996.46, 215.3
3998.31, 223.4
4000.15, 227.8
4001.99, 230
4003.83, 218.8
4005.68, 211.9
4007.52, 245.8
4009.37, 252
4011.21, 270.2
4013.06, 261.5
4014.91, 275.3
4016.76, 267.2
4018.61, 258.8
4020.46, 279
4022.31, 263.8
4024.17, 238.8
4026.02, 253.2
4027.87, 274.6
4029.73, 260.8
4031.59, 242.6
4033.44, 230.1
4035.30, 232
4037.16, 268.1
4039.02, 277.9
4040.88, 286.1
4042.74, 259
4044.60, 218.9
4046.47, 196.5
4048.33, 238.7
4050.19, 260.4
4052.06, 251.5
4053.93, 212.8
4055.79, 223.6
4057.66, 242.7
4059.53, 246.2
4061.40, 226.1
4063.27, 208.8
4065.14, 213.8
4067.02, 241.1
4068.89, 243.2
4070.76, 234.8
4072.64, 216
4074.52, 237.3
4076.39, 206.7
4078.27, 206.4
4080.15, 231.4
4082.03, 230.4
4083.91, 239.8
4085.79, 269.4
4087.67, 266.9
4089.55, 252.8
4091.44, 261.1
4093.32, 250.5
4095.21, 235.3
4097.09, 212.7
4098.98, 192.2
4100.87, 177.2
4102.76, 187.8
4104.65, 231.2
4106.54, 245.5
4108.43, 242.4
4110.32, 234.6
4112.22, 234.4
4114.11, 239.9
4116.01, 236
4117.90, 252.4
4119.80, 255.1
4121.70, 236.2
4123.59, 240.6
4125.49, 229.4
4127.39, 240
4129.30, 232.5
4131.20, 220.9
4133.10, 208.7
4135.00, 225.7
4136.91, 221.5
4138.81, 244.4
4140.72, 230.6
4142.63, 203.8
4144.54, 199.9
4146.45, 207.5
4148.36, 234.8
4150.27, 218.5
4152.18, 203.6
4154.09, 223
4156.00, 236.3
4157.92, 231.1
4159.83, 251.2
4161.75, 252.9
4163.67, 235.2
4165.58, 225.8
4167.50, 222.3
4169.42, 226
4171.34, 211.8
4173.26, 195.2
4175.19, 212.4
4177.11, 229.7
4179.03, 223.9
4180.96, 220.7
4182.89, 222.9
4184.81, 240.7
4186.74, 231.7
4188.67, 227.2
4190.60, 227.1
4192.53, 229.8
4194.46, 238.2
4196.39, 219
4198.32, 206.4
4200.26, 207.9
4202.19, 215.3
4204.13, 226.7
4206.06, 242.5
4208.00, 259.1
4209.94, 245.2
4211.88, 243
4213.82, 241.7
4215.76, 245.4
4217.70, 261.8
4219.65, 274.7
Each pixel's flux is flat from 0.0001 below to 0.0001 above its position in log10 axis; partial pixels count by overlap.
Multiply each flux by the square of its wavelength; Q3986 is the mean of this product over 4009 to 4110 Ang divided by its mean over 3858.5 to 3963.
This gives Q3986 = 1.84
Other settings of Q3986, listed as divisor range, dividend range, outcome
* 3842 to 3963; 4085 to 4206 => 1.85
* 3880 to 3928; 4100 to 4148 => 1.63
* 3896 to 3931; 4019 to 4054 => 1.68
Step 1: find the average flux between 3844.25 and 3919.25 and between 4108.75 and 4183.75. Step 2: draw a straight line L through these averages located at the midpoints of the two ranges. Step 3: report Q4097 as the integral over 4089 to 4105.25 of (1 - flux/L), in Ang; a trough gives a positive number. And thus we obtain -0.7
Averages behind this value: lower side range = 144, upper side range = 228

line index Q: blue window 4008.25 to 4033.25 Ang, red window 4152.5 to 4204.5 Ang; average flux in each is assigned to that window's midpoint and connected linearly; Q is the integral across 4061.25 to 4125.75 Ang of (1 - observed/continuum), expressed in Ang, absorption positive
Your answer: 3.2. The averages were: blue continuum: 260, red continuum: 225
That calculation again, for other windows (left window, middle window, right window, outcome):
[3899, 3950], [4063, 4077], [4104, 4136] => -1.0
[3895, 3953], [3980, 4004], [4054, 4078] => -4.3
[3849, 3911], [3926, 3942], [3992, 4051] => 8.5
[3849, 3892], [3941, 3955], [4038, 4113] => 0.6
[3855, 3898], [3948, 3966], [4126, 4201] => 1.0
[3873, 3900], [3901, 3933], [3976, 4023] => 2.9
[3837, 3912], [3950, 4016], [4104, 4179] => -3.4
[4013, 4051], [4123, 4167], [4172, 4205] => 0.8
